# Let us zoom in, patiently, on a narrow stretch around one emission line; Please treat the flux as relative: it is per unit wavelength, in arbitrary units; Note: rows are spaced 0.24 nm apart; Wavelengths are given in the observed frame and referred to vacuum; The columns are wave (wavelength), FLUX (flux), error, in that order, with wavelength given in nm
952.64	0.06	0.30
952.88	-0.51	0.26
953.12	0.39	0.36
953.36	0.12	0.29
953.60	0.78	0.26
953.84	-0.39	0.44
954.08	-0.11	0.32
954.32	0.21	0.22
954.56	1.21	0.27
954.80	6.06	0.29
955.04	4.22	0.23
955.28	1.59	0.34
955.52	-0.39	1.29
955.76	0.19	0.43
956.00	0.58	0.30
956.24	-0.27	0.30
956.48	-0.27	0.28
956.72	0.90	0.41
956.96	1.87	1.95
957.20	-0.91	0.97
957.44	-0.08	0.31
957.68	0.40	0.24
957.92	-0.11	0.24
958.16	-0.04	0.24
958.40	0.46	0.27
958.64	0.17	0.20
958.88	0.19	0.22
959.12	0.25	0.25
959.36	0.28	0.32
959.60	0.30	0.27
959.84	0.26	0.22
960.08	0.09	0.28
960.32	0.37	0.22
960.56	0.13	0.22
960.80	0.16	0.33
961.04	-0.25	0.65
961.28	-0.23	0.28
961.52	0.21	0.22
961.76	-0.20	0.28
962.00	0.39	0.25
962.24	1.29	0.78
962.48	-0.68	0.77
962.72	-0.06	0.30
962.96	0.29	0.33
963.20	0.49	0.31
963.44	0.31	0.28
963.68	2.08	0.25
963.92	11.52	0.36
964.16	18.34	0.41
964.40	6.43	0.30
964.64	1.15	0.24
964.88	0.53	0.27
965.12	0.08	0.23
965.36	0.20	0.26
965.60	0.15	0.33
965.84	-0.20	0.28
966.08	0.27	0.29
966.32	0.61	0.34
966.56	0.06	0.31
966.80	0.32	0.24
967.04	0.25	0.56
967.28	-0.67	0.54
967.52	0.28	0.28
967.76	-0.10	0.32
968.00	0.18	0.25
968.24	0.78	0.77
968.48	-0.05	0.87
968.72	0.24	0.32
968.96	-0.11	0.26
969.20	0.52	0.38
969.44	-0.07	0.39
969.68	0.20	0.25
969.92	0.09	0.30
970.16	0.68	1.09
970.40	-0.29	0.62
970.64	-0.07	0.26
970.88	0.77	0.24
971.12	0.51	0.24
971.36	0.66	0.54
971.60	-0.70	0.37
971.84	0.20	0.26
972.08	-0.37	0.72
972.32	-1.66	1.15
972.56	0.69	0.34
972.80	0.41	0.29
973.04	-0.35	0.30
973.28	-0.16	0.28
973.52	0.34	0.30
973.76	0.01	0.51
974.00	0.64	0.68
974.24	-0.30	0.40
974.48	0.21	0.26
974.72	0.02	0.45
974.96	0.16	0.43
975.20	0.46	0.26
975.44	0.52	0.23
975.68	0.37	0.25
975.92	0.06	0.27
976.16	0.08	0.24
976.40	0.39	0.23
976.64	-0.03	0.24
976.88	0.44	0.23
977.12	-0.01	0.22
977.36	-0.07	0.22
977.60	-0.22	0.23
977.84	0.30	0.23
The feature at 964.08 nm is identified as [O III]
